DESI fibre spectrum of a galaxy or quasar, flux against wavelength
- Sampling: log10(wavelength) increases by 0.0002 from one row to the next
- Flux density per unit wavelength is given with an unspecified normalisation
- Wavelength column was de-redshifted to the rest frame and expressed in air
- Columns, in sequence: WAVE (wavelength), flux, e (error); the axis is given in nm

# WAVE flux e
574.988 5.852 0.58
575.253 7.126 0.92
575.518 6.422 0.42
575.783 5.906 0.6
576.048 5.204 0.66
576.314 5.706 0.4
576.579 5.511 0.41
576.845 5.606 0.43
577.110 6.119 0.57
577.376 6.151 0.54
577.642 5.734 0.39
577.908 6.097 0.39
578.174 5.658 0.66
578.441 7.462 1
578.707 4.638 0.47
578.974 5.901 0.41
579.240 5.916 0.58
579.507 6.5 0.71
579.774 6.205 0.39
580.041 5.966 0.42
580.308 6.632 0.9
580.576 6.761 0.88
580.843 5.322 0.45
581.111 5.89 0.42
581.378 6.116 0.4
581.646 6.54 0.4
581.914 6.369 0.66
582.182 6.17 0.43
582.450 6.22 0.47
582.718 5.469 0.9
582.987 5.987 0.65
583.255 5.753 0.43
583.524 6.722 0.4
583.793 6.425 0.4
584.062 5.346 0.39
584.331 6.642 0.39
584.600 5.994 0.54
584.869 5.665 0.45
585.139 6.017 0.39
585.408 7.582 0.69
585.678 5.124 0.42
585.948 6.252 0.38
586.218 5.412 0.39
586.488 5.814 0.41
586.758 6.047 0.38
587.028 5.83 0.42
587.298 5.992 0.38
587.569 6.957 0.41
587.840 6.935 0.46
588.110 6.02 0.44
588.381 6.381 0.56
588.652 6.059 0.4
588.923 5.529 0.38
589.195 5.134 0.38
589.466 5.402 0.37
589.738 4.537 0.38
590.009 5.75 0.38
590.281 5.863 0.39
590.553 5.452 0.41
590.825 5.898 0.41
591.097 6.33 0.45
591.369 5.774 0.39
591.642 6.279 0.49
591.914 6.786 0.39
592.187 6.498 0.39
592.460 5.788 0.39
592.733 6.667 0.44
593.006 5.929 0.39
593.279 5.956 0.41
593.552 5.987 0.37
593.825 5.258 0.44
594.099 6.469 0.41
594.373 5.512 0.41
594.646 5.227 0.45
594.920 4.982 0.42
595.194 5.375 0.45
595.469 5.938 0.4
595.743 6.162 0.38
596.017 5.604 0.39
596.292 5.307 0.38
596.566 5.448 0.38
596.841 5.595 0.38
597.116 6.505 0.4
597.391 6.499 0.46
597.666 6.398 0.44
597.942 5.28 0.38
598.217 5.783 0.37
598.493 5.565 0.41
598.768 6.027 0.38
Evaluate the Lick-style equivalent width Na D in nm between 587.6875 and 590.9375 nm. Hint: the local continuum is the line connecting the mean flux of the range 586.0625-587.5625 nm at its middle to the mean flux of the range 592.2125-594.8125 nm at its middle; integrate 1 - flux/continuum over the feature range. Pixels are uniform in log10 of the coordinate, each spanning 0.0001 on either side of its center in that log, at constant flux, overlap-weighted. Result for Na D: 0.087 nm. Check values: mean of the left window 5.92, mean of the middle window 5.75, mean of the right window 5.88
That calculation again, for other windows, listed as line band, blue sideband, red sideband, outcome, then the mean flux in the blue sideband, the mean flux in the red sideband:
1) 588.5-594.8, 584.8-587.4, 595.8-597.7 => 0.11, 5.98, 5.89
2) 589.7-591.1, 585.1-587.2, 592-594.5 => 0.09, 6.01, 6.02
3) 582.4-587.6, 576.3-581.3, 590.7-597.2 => -0.08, 6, 5.88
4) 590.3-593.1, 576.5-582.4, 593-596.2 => -0.18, 6.07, 5.69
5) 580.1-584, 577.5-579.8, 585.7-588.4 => -0.07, 6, 6.11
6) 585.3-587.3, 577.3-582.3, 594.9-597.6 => 0.00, 6.11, 5.79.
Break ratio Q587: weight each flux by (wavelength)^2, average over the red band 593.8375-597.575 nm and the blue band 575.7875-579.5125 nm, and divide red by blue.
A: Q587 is 1.0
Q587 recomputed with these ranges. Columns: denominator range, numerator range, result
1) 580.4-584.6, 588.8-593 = 0.98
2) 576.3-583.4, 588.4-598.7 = 1.01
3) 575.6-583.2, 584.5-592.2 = 1.03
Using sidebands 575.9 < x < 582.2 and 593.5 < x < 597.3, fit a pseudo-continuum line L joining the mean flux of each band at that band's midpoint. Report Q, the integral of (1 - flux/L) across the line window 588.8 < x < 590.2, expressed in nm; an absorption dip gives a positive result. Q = 0.12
